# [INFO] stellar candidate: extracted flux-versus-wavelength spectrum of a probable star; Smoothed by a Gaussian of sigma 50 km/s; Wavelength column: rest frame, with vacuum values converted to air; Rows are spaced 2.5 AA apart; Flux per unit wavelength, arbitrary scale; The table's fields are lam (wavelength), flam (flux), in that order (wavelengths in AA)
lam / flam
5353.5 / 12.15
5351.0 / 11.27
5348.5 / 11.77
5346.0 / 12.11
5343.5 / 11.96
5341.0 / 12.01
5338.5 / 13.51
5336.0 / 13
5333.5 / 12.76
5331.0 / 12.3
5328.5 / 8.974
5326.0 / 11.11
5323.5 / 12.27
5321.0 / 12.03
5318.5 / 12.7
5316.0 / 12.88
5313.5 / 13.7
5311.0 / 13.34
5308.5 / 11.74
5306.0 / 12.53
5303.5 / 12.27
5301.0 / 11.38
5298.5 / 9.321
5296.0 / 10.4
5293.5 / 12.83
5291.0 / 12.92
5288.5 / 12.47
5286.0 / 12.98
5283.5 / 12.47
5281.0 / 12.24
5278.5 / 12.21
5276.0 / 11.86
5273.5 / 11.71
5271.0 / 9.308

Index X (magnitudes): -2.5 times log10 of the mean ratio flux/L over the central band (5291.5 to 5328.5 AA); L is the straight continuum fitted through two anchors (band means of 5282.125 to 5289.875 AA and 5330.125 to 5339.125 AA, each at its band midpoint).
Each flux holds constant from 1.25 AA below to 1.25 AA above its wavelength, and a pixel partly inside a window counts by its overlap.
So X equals 0.07 mag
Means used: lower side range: 12.6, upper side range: 12.9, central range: 12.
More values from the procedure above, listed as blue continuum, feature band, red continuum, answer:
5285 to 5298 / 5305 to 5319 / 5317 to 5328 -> -0.078 mag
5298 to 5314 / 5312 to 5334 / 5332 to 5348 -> 0.020 mag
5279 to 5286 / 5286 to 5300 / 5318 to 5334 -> 0.050 mag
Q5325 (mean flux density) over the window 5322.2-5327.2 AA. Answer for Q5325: 11.7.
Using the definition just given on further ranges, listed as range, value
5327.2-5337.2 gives 11.7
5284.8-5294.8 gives 12.8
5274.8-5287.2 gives 12.4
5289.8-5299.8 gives 11.4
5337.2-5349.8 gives 12.3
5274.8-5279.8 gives 12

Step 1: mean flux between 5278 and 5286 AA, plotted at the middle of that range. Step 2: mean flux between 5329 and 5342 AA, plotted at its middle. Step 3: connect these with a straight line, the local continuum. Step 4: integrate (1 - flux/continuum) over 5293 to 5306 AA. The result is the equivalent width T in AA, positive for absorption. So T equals 1.2 AA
